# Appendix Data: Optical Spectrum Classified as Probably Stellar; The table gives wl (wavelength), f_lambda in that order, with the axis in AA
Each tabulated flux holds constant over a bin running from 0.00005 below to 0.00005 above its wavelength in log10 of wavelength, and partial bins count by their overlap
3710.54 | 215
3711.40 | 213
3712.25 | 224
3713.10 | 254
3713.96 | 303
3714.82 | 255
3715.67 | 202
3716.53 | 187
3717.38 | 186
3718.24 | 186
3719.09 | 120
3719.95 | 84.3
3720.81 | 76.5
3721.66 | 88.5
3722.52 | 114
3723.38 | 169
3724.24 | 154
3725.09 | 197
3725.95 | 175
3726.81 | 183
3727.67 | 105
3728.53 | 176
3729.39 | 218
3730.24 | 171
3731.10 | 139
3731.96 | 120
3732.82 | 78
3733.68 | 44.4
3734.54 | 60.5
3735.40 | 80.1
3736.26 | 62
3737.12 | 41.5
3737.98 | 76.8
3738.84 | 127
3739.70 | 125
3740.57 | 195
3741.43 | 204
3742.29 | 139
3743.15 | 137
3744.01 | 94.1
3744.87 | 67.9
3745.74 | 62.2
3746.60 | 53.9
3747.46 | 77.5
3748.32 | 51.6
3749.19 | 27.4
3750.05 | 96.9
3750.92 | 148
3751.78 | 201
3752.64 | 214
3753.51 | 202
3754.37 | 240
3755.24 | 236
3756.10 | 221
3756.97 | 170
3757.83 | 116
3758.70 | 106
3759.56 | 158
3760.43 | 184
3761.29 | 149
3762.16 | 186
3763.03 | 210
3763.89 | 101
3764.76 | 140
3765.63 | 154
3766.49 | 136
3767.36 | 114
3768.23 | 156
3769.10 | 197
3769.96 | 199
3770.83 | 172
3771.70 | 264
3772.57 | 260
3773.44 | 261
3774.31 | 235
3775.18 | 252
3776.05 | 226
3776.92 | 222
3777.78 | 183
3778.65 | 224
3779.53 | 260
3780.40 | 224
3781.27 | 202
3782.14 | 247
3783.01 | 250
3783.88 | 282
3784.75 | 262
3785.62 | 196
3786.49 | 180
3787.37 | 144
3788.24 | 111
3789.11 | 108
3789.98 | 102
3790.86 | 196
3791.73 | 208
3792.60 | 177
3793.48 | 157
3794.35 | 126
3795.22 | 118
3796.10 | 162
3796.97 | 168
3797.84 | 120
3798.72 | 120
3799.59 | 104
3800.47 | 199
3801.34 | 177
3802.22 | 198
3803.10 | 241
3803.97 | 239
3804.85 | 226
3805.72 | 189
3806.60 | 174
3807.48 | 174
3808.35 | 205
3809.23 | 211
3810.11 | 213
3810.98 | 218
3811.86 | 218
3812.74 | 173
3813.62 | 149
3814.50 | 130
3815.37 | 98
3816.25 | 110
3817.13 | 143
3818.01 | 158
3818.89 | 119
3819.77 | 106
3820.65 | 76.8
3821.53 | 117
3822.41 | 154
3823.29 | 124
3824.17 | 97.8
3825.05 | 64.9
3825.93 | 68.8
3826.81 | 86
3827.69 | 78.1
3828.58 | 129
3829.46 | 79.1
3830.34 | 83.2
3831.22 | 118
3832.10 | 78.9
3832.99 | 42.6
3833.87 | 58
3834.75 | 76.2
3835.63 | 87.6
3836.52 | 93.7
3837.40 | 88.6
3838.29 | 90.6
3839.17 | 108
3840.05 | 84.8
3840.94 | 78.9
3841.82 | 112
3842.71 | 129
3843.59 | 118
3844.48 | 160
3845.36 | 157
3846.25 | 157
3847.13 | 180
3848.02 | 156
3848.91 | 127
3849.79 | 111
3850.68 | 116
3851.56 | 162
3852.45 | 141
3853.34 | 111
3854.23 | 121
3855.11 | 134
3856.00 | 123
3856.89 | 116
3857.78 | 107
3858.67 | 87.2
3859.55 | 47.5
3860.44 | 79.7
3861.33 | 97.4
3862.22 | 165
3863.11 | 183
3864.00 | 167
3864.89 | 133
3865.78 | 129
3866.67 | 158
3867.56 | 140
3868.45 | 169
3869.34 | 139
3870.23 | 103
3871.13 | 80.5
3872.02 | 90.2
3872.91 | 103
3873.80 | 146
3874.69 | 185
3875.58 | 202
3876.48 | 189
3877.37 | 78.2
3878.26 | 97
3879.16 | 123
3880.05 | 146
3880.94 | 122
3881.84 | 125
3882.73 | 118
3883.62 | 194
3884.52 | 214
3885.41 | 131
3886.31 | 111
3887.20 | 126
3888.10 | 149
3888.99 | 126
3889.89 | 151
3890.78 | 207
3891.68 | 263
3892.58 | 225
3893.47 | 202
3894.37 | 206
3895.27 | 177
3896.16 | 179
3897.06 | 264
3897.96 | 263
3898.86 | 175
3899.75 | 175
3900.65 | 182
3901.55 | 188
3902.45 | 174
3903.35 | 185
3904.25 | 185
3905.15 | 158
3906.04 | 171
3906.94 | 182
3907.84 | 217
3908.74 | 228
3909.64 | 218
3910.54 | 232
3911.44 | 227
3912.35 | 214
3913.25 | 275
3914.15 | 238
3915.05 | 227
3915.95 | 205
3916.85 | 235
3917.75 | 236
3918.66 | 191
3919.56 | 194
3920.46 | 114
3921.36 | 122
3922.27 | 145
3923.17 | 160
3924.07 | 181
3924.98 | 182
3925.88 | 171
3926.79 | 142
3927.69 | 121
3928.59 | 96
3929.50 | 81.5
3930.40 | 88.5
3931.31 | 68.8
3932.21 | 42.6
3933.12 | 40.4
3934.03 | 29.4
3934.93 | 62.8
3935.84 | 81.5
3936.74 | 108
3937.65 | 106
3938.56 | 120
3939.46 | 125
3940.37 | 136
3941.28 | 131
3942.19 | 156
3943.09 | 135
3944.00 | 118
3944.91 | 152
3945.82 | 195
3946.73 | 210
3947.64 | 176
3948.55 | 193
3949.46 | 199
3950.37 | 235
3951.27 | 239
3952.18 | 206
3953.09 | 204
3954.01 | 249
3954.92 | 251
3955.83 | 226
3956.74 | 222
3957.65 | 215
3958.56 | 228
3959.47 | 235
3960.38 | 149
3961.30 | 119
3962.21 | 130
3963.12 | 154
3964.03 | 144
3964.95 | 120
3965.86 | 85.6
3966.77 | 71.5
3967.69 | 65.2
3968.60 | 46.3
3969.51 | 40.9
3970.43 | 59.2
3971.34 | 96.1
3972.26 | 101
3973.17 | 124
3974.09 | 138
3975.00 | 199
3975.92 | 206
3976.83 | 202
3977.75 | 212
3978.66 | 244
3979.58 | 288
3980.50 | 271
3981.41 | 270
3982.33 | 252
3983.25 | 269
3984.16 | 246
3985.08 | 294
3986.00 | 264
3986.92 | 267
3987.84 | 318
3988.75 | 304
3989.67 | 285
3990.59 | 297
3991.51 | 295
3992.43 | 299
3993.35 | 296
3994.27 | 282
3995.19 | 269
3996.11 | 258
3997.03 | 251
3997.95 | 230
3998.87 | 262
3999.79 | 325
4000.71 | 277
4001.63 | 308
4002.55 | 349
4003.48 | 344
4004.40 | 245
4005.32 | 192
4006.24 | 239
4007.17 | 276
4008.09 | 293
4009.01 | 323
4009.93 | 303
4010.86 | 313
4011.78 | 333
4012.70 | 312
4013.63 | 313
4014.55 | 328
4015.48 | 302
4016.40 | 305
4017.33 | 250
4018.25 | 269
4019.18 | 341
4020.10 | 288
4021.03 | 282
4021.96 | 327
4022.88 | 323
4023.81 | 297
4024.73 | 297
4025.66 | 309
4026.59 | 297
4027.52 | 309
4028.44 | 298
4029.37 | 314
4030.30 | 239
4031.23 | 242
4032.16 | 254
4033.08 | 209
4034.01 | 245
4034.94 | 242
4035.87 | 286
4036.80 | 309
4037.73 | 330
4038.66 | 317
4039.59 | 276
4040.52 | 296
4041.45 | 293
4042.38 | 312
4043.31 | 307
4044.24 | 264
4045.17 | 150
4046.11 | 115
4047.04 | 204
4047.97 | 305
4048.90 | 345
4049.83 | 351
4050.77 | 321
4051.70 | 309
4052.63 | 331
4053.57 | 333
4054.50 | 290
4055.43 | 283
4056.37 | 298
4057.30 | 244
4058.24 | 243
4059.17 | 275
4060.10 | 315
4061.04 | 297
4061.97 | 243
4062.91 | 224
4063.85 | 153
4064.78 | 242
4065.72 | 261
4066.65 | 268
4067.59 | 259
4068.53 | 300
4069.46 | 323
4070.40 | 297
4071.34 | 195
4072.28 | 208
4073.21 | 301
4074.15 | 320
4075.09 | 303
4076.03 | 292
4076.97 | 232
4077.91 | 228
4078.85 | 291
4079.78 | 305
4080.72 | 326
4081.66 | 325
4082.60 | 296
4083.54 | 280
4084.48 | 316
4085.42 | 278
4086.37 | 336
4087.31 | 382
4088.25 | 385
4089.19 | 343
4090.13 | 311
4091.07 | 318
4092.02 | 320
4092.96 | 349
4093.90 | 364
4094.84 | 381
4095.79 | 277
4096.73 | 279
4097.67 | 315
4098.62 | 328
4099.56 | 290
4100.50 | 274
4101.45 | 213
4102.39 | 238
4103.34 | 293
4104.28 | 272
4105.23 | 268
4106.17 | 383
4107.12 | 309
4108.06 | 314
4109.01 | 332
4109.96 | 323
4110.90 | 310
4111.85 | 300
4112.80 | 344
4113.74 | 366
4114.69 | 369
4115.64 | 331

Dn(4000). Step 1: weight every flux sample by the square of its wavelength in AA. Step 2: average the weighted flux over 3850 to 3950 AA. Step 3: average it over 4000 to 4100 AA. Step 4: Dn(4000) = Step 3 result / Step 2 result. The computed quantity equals 2.04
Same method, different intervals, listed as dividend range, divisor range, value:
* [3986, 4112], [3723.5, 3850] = 2.22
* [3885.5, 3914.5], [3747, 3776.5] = 1.22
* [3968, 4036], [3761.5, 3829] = 1.70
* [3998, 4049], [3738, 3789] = 1.88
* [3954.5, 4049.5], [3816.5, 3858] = 2.44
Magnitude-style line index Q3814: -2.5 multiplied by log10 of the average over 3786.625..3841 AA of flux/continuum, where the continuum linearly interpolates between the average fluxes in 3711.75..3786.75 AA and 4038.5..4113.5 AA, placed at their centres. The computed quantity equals 0.36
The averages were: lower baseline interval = 165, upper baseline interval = 291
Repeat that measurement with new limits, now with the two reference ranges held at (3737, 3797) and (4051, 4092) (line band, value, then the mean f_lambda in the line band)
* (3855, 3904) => 0.366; 152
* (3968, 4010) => 0.060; 243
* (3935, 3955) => 0.396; 166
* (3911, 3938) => 0.486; 146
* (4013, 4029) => -0.130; 302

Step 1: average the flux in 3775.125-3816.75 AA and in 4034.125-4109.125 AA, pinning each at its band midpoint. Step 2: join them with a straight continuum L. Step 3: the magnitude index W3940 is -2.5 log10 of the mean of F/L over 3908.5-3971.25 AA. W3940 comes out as 0.46 mag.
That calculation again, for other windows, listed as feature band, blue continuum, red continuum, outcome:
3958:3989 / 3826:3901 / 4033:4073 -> 0.19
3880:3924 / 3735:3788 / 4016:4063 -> 0.20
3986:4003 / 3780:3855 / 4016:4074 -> -0.16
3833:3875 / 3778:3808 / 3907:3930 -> 0.47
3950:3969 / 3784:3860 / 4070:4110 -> 0.27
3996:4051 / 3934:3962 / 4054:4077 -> -0.22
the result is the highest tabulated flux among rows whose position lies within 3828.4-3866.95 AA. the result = 183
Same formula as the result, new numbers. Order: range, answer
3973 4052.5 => 351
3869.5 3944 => 275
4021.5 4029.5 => 327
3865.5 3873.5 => 169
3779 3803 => 282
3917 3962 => 251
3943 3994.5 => 318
